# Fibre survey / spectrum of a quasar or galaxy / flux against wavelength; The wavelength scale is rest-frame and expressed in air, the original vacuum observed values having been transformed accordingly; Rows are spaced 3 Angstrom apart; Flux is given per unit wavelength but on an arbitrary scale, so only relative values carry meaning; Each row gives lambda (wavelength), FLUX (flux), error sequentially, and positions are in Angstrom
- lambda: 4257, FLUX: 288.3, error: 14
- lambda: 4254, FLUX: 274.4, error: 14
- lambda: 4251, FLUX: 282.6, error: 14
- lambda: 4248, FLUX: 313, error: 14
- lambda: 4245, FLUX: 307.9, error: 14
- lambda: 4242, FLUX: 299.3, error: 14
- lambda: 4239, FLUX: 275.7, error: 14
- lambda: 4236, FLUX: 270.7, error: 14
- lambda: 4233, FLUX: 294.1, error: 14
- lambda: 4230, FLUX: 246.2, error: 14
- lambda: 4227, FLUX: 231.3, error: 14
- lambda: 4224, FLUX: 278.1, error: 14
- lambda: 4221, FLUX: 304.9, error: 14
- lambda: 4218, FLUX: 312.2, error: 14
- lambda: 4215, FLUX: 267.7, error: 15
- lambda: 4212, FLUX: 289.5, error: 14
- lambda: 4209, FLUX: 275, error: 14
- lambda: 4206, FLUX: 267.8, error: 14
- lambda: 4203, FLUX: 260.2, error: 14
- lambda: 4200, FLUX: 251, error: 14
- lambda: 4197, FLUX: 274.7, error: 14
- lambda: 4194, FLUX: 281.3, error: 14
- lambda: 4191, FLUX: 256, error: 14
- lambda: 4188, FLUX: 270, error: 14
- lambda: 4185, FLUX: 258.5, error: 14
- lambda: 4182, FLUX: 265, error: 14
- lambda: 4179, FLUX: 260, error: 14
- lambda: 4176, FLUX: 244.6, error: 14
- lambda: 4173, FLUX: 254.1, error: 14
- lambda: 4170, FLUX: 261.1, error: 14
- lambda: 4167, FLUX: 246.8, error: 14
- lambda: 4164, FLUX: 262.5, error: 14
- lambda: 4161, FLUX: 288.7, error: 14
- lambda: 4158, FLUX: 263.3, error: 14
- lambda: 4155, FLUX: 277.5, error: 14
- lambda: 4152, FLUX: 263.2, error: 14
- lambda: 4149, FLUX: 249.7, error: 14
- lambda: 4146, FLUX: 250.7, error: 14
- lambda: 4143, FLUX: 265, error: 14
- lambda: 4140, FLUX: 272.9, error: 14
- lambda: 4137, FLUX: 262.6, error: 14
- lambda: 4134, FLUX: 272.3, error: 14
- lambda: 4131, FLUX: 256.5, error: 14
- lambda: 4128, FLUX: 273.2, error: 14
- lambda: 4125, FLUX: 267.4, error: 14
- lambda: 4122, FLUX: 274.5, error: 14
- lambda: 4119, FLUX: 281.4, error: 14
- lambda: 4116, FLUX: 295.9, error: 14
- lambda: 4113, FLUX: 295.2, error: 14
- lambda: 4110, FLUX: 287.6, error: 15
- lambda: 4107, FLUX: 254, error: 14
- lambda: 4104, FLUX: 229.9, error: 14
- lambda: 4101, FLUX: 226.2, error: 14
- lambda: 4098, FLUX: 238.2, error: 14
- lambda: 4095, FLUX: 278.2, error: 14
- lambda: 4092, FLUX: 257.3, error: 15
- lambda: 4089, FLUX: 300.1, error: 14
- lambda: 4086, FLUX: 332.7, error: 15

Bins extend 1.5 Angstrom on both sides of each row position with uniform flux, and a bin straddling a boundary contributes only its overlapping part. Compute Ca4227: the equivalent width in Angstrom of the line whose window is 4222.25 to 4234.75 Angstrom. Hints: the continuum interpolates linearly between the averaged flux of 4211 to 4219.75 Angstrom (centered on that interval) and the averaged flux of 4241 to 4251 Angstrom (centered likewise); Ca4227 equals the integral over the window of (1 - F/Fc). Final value 1.4 Angstrom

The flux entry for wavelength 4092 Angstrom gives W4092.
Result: 257.3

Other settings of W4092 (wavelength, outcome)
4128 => 273.2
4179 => 260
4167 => 246.8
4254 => 274.4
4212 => 289.5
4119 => 281.4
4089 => 300.1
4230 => 246.2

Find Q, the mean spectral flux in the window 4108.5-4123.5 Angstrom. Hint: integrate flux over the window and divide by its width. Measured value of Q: 287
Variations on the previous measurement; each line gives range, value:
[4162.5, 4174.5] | 256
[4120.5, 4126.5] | 271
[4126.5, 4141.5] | 268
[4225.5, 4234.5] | 257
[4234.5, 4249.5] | 293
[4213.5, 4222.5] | 295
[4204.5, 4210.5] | 271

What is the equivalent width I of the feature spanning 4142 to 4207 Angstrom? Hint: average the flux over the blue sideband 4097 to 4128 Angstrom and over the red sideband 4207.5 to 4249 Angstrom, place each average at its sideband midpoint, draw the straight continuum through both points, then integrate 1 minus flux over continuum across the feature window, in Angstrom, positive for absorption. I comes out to 3.0 Angstrom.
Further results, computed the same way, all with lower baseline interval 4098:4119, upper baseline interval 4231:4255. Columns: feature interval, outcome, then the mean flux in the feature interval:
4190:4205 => 0.83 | 265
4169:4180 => 0.87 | 254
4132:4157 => 0.62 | 264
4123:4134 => 0.03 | 267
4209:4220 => -0.18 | 288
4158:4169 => 0.36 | 265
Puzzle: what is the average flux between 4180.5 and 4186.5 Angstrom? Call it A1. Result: 262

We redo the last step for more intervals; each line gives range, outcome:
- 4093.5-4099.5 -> 258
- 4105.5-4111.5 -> 271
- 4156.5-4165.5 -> 272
